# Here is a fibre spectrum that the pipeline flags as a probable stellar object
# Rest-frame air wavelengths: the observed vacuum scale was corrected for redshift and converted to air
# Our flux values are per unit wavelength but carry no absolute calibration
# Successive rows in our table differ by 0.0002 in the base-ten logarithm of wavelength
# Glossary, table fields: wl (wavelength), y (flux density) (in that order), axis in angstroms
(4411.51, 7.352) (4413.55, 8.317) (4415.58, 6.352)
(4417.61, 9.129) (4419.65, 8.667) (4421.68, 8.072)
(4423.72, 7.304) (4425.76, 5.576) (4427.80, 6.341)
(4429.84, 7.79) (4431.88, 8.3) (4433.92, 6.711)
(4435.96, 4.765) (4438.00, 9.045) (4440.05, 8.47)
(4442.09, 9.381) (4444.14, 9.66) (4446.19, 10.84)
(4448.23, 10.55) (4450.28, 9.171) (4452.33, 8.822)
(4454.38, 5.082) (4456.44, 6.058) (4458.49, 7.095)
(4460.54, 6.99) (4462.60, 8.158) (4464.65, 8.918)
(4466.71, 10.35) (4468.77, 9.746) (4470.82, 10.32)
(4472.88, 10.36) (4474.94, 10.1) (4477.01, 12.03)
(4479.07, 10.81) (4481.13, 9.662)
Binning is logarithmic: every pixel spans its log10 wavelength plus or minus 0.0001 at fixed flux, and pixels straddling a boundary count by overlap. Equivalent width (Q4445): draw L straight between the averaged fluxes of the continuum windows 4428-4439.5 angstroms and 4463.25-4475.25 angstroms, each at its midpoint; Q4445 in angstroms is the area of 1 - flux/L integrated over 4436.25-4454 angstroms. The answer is -2.20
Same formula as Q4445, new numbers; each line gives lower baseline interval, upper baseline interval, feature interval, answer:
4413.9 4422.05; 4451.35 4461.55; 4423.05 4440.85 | 1.1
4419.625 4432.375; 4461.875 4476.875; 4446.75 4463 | 2.1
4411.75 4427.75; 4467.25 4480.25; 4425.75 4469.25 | 4.5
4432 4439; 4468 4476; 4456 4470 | 1.7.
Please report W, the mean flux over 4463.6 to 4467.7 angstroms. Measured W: 9.62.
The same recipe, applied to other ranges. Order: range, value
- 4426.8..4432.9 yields 7.48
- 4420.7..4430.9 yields 7.01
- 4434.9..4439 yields 6.9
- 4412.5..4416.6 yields 7.34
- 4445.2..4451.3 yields 10.2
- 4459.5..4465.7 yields 8.03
